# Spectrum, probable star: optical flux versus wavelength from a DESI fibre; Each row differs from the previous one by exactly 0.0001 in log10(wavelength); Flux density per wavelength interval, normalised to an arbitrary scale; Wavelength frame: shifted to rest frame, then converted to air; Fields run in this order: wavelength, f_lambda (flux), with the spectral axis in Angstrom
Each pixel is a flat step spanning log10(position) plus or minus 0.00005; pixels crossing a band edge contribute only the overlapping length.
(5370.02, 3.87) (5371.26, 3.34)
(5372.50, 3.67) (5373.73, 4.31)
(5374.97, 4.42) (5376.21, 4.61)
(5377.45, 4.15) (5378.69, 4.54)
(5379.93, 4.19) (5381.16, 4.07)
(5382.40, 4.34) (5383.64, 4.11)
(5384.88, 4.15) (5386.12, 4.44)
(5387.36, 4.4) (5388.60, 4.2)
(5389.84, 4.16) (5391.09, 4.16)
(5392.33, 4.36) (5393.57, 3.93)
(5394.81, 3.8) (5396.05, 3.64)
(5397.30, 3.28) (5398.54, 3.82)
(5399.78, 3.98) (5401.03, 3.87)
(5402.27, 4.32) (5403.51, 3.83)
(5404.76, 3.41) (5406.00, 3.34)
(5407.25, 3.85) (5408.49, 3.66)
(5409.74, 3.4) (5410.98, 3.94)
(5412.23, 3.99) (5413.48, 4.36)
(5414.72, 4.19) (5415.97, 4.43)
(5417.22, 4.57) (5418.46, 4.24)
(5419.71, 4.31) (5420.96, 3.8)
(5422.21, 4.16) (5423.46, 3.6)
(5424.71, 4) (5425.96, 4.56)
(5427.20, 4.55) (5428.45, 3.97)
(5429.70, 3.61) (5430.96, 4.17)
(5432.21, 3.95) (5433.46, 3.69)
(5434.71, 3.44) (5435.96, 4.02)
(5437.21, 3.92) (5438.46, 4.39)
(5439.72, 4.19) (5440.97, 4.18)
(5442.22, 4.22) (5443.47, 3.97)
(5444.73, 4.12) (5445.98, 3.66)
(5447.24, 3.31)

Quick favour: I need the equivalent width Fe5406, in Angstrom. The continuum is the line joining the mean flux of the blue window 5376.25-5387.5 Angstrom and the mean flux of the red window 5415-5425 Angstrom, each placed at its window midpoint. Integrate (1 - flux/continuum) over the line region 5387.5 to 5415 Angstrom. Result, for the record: 2.1 Angstrom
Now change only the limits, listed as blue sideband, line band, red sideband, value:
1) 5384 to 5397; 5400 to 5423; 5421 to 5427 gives 0.6 Angstrom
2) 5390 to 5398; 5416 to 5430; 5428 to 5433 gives -0.9 Angstrom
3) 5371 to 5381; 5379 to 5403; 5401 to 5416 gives -0.2 Angstrom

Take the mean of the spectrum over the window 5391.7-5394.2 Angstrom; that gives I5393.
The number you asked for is 4.15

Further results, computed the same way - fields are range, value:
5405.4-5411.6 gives 3.64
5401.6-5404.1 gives 4.09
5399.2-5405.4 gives 3.88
